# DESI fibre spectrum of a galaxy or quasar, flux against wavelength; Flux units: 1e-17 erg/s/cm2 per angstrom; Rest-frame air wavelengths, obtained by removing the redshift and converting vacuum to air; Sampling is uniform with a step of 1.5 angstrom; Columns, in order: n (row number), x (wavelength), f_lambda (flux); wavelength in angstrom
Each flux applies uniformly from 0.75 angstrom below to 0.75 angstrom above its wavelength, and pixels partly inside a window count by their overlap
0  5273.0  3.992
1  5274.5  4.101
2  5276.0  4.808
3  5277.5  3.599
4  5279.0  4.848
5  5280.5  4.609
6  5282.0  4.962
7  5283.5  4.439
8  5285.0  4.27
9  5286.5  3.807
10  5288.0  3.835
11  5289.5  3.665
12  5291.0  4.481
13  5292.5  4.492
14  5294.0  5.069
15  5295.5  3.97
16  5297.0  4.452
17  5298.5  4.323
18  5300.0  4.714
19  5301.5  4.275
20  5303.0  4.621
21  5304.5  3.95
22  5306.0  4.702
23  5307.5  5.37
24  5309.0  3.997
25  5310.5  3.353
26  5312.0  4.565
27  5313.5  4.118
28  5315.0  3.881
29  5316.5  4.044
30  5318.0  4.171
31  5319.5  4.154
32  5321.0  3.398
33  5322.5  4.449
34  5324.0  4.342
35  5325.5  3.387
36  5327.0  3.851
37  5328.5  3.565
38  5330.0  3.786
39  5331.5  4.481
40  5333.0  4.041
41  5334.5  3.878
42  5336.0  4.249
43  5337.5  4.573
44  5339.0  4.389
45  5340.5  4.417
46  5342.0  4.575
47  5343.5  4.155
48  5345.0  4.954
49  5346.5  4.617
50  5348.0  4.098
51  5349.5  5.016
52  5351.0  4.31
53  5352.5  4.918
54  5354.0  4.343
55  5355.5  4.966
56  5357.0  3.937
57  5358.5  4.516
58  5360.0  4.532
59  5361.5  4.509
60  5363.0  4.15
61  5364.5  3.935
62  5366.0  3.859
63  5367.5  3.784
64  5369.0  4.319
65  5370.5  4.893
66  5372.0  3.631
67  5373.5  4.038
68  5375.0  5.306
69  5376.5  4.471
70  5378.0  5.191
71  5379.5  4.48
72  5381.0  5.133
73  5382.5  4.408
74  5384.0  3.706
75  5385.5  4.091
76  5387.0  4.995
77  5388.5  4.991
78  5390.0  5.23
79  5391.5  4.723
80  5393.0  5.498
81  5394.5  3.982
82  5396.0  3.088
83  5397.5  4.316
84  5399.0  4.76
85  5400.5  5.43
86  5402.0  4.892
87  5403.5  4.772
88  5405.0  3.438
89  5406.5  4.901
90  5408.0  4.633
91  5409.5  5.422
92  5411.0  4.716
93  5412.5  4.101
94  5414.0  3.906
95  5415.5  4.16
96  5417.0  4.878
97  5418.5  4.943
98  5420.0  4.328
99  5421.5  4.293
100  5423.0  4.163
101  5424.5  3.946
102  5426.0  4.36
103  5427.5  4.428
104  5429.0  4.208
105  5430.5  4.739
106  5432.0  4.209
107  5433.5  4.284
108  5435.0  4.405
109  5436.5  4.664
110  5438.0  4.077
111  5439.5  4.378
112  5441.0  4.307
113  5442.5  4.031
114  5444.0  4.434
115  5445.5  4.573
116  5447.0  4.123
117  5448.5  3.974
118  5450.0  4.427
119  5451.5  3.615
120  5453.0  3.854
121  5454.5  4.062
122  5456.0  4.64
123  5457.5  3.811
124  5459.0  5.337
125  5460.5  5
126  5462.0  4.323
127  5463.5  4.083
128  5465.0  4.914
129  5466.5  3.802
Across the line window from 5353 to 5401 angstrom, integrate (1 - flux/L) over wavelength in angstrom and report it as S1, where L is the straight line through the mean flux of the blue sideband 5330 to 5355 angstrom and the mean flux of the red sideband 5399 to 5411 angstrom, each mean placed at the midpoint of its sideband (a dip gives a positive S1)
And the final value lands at 1.5 angstrom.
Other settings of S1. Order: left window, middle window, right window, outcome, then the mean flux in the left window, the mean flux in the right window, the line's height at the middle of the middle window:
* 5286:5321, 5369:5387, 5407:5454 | -0.83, 4.25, 4.34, 4.3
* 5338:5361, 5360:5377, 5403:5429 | 0.83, 4.52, 4.42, 4.49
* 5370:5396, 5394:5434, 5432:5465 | 0.33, 4.59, 4.32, 4.46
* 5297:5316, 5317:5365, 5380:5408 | 1.66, 4.32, 4.58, 4.42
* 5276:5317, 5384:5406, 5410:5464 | -1.17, 4.32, 4.33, 4.33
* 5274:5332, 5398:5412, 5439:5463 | -1.55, 4.23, 4.3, 4.28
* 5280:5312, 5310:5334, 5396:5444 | 2.14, 4.35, 4.43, 4.37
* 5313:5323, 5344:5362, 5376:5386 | -1.11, 4.02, 4.51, 4.29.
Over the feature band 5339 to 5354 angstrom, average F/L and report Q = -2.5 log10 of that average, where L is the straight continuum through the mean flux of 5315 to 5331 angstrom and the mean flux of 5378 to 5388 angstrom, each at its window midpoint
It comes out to -0.095 mag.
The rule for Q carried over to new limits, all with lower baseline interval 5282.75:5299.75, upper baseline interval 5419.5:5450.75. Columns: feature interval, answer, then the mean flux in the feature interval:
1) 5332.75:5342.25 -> -0.01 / 4.3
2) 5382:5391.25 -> -0.07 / 4.58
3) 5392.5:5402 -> -0.05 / 4.52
